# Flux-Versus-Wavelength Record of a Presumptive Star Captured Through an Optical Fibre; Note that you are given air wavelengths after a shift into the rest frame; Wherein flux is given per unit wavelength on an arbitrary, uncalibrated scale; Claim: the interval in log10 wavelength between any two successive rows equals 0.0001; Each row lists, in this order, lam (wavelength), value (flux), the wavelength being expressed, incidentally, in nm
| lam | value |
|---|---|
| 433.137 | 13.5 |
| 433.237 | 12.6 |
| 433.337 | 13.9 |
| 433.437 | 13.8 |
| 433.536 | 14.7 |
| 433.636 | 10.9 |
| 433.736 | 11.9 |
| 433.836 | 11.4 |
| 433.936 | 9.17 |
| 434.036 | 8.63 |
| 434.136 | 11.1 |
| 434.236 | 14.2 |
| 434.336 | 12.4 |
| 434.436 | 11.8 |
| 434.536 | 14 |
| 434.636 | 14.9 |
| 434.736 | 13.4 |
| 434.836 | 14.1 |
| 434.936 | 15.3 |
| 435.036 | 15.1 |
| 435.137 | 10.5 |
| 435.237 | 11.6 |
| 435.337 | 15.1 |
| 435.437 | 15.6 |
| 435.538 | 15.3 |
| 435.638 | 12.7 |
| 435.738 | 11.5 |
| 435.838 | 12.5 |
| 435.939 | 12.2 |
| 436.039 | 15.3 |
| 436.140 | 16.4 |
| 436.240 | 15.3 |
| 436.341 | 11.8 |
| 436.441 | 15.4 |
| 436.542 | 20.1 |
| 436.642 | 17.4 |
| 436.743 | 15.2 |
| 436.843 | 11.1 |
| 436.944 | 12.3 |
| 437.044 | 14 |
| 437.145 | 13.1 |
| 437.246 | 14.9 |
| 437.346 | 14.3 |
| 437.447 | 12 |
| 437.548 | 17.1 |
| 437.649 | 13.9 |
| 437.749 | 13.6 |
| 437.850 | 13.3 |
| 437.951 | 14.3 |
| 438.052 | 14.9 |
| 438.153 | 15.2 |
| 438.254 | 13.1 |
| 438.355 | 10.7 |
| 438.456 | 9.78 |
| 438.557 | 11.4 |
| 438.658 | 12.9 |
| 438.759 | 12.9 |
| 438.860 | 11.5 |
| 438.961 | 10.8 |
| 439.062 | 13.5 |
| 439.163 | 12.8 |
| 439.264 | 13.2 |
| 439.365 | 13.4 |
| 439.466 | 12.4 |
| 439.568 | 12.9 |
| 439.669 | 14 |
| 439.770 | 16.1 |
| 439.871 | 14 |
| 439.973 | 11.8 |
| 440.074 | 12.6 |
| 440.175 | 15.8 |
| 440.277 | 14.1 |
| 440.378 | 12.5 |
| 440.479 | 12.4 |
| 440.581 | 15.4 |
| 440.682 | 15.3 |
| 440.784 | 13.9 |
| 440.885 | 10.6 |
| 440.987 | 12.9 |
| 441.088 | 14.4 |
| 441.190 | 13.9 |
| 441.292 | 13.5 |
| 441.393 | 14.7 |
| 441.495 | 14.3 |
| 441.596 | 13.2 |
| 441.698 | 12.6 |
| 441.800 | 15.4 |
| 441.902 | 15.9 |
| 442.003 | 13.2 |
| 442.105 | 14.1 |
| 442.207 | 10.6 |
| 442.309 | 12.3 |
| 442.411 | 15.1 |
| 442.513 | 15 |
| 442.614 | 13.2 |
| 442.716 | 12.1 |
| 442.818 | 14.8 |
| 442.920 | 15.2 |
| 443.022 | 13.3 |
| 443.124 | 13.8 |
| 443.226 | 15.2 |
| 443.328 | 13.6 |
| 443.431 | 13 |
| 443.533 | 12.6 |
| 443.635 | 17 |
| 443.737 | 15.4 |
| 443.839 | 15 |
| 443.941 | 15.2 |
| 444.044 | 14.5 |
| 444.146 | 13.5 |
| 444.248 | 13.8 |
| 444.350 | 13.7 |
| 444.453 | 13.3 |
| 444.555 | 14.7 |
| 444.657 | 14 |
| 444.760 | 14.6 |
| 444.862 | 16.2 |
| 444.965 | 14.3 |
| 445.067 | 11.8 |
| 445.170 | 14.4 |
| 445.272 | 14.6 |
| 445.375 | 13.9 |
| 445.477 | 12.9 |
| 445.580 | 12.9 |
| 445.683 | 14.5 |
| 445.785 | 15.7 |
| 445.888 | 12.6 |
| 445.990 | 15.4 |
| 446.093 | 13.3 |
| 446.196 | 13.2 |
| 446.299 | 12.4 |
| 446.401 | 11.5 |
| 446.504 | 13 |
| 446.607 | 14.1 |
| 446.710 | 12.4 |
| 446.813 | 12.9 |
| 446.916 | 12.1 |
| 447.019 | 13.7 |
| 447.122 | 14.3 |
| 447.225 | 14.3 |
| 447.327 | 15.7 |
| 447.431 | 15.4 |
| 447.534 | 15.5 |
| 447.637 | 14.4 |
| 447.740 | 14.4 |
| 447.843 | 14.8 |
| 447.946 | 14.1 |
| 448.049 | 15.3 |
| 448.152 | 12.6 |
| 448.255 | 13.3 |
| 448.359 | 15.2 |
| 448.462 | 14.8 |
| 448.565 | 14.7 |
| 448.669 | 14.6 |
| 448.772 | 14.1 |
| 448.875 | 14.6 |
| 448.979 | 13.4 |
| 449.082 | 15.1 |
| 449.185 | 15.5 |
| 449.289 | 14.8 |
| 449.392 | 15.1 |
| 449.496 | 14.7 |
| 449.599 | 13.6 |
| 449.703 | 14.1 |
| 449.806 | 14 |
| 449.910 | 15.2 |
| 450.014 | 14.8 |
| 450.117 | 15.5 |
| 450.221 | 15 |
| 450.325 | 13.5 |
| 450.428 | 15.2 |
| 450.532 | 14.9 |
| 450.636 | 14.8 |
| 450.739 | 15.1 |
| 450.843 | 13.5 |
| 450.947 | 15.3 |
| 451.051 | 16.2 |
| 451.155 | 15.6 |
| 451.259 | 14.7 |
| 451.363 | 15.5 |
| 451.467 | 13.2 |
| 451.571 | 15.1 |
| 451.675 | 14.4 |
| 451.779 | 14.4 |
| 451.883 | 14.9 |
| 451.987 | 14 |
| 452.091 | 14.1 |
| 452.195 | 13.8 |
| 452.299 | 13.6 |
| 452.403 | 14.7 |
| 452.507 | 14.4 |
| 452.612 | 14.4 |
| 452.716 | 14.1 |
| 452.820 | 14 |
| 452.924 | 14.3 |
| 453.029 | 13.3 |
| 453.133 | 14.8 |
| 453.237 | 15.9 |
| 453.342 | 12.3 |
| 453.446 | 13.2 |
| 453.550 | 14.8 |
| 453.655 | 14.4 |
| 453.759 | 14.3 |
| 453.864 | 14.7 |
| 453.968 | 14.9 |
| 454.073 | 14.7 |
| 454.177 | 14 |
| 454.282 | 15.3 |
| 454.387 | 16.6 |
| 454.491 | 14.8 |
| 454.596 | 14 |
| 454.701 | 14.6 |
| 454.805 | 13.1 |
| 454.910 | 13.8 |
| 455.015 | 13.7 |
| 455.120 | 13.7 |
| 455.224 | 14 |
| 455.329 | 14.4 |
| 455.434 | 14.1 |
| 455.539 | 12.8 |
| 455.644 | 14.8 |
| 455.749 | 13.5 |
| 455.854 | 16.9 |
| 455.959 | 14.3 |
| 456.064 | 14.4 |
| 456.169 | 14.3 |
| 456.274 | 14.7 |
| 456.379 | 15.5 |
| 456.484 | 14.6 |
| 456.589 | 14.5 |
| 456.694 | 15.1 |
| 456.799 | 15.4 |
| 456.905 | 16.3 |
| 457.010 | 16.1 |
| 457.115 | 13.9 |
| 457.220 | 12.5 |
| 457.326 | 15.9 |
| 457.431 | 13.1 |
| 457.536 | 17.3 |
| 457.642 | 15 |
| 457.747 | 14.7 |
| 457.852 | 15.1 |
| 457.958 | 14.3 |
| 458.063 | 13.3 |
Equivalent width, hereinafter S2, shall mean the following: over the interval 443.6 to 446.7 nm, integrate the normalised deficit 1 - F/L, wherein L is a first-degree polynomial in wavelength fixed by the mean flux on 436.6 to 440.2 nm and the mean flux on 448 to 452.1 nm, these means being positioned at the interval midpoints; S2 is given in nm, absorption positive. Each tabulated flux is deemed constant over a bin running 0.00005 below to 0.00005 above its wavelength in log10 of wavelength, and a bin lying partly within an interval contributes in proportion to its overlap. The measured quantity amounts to 0.02 nm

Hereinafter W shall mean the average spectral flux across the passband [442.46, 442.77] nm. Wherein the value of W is 13.5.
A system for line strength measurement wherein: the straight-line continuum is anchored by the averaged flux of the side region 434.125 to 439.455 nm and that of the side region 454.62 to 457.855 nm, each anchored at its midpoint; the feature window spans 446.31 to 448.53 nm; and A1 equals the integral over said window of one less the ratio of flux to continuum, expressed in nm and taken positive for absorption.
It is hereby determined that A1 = 0.03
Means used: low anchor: 13.6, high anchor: 14.6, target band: 14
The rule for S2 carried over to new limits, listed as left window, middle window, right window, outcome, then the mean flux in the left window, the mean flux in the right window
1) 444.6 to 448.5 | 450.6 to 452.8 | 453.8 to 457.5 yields -0.04 nm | 14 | 14.6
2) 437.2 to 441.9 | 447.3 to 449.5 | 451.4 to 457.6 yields -0.09 nm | 13.5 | 14.5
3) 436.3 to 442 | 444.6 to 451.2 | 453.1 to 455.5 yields -0.10 nm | 13.7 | 14.3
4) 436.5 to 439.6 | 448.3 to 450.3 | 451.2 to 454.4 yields -0.07 nm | 13.5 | 14.4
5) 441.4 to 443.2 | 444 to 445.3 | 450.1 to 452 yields 0.00 nm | 13.8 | 14.8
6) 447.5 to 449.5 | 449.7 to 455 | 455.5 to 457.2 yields 0.06 nm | 14.5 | 14.8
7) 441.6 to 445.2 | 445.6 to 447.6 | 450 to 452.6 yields 0.07 nm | 14.1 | 14.6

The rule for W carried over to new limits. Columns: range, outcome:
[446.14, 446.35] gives 12.8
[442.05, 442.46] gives 13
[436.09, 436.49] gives 14.7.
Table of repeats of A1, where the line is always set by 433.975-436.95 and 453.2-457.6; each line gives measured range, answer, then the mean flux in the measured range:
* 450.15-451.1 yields -0.03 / 14.8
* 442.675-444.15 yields -0.03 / 14.3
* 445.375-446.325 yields 0.03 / 13.7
